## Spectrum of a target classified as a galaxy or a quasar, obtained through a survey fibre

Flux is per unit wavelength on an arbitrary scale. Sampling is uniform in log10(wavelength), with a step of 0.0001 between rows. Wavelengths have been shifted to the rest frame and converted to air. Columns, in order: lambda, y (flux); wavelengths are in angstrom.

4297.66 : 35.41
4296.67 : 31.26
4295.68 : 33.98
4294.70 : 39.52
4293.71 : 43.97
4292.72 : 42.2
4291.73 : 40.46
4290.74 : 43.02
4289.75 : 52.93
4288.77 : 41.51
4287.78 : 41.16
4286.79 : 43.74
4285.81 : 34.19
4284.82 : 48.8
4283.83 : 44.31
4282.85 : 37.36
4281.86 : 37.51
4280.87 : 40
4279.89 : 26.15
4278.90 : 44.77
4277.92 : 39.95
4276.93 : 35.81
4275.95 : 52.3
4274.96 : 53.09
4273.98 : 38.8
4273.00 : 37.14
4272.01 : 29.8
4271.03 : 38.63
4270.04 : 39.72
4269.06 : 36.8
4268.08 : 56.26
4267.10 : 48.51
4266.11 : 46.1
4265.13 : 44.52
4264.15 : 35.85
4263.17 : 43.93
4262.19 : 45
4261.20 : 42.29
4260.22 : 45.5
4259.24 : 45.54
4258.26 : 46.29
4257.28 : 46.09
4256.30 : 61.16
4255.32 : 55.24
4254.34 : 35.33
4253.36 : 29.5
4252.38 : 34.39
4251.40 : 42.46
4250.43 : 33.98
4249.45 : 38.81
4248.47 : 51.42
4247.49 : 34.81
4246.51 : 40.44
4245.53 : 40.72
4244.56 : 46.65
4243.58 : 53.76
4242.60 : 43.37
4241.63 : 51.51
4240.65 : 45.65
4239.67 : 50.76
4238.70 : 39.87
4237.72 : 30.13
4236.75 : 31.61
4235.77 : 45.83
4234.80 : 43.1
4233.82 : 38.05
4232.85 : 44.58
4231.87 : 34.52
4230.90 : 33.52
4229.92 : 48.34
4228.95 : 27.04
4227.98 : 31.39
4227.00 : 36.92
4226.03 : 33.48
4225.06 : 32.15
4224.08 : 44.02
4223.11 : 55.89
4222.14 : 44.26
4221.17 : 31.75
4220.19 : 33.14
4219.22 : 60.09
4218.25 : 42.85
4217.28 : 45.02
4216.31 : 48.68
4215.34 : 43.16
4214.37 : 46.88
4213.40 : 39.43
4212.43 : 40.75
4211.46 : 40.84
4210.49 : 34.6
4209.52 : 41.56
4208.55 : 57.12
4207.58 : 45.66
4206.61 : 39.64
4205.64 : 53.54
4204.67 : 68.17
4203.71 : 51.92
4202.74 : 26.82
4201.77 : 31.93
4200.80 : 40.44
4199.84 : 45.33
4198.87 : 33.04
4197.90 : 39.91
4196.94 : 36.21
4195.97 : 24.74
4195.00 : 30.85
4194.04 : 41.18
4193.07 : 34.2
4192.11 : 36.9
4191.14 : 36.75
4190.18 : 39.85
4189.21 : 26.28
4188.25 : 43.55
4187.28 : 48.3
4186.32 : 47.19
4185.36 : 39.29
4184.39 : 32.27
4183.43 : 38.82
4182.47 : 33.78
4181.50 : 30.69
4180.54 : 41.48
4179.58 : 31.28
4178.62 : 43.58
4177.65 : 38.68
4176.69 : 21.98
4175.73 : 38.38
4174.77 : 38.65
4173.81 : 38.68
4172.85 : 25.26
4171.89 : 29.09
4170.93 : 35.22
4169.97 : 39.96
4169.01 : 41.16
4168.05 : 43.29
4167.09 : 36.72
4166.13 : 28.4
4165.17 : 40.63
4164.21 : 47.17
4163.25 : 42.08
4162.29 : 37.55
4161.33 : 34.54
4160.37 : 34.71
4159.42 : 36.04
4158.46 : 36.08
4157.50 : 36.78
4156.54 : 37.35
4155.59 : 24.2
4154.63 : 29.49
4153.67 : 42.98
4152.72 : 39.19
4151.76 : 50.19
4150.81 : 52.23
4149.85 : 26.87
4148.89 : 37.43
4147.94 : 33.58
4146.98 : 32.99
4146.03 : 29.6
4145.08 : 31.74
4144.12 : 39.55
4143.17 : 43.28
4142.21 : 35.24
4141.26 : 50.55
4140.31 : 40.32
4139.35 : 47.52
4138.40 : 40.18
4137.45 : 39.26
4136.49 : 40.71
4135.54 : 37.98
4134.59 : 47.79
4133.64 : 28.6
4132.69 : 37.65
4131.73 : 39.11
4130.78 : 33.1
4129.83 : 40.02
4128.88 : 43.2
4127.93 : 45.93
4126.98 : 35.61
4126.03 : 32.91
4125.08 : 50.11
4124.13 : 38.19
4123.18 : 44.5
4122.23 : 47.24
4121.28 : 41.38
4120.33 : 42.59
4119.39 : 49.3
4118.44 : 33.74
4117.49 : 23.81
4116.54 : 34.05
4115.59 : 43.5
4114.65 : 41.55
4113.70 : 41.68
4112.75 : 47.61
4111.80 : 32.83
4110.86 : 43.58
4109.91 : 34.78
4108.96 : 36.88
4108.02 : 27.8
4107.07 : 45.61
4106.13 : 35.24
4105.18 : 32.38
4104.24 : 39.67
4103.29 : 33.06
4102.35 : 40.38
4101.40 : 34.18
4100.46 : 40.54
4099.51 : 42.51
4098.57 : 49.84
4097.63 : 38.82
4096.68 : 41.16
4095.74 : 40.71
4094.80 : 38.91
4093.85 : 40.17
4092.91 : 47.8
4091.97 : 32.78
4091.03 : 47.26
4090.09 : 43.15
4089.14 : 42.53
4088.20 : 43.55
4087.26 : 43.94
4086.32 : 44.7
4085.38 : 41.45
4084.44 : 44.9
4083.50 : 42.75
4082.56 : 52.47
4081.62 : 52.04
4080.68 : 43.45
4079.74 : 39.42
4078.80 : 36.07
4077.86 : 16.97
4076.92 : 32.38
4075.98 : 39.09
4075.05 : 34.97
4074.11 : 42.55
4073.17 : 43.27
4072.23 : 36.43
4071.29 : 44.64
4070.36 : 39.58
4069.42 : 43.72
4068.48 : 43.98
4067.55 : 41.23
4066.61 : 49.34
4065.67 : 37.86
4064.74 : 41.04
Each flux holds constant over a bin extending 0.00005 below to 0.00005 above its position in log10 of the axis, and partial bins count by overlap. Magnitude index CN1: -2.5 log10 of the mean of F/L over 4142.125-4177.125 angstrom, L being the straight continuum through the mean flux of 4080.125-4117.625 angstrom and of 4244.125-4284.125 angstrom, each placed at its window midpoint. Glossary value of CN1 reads 0.13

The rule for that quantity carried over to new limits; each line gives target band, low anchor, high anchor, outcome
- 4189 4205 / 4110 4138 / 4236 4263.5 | 0.11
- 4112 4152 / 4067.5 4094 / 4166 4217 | 0.01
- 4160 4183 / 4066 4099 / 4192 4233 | 0.13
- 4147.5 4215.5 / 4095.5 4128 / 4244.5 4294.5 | 0.06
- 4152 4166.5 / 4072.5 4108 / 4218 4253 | 0.11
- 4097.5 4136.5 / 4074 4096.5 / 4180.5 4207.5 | 0.03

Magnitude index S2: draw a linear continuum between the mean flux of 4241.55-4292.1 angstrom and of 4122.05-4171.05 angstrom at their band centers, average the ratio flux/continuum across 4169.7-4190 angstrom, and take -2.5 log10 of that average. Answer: 0.10 mag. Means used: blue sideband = 38.7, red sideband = 42.6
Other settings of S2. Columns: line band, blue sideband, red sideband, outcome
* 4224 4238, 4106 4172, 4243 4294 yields 0.125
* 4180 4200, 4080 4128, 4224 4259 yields 0.110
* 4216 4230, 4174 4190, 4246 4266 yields -0.013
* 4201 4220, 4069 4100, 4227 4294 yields -0.081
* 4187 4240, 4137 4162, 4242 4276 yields 0.013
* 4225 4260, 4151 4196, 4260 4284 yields -0.028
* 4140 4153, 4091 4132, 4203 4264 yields 0.049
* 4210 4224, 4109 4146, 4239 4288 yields -0.043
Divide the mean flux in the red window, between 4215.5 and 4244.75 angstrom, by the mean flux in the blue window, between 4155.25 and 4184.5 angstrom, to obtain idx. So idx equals 1.15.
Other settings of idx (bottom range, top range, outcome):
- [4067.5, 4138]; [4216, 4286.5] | 1.04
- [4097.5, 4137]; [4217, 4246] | 1.05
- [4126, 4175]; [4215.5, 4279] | 1.11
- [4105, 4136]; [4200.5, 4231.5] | 1.08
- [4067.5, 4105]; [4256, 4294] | 1.05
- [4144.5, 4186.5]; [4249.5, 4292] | 1.16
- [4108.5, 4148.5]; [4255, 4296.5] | 1.08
